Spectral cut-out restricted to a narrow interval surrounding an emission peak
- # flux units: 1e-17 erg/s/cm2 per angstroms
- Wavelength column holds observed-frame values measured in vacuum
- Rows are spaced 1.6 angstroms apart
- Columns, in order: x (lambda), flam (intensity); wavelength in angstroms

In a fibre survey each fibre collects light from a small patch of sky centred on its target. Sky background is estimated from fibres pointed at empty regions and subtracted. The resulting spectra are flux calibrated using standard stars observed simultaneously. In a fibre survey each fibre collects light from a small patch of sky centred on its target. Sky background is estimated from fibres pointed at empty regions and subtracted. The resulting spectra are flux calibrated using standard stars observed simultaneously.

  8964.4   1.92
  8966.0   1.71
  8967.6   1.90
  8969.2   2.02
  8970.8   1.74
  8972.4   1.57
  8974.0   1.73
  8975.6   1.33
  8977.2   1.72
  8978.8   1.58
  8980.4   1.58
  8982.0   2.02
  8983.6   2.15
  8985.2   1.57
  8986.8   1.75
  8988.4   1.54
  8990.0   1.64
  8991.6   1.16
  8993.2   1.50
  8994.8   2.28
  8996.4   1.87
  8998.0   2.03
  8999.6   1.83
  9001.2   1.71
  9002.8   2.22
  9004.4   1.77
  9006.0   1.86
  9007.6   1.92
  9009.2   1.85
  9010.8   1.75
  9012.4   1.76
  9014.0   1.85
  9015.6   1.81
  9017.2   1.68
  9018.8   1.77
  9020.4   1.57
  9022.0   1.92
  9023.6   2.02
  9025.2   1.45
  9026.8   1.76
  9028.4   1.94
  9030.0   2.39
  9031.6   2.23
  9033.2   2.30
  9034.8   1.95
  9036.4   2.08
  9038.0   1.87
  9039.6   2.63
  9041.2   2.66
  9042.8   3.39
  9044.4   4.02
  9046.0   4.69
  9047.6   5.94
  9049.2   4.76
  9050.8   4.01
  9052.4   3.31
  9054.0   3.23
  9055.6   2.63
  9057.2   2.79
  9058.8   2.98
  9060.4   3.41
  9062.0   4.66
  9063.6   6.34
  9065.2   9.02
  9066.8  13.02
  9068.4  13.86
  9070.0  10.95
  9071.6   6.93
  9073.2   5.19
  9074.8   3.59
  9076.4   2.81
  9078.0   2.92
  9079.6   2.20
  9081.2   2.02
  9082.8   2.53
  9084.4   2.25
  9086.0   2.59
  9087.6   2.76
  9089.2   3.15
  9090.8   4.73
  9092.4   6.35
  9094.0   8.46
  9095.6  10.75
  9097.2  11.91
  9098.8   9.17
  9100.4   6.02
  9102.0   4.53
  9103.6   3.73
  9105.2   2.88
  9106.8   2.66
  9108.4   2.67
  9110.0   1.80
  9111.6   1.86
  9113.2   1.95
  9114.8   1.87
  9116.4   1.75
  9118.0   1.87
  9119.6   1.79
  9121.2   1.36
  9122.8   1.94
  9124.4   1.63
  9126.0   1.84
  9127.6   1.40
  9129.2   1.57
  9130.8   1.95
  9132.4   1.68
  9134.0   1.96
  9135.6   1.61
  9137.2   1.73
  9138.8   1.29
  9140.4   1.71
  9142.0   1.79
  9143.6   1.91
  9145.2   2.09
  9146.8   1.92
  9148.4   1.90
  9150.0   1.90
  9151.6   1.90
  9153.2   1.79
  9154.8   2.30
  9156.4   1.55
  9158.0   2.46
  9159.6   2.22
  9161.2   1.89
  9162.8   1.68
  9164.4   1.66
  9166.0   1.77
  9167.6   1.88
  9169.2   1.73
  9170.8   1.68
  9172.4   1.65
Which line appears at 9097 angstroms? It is [N II]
